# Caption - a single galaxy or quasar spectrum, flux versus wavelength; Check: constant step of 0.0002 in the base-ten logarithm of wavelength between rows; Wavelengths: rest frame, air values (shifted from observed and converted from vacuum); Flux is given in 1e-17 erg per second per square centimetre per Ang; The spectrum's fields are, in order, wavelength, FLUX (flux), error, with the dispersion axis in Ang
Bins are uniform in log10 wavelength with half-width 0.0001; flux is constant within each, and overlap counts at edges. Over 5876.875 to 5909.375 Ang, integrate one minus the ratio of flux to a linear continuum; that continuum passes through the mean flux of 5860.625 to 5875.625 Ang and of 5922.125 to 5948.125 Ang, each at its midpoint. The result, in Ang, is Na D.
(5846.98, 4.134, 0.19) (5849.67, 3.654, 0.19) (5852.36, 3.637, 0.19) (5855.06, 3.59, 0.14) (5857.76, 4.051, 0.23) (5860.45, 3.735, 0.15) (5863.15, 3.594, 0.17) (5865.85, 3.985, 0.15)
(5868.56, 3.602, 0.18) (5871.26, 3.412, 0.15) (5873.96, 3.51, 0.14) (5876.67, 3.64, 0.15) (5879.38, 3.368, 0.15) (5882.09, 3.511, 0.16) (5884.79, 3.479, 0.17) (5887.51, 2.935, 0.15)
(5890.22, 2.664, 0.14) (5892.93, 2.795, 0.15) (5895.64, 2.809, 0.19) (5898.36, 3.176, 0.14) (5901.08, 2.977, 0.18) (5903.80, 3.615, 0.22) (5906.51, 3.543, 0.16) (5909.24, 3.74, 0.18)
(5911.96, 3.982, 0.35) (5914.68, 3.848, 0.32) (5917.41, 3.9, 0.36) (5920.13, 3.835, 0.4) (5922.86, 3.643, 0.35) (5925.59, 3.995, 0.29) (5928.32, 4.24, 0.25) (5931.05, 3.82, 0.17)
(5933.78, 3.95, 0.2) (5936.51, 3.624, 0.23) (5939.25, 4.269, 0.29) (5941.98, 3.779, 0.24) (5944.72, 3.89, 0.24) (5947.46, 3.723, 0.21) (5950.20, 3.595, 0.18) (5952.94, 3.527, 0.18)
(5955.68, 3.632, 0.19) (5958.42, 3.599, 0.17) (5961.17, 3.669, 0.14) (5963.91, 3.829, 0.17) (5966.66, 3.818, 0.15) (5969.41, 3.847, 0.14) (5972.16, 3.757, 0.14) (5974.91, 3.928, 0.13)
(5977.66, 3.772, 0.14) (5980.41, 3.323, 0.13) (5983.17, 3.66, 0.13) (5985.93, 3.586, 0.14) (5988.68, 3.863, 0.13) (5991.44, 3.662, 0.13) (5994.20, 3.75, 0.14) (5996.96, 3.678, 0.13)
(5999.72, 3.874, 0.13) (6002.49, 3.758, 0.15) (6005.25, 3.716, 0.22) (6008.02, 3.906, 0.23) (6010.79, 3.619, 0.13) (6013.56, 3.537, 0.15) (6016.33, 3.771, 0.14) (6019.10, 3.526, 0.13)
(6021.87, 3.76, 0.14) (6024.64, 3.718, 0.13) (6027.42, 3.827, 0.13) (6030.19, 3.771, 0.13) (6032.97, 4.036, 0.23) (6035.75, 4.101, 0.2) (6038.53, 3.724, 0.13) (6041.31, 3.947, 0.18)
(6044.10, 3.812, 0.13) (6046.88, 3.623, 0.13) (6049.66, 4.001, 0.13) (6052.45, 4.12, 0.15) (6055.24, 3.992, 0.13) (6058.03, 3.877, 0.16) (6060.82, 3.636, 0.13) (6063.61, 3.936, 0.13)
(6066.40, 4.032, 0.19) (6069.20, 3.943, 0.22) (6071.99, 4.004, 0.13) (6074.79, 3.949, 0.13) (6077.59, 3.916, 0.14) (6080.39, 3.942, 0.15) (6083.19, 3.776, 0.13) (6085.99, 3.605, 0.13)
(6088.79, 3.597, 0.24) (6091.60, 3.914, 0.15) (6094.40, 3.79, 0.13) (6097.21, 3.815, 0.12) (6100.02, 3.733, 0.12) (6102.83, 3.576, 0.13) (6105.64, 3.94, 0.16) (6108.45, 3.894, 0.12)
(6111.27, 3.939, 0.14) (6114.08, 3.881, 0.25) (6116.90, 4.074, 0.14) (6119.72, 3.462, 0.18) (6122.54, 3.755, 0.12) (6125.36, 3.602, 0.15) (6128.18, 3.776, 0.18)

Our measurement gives 4.51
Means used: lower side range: 3.63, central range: 3.21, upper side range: 3.9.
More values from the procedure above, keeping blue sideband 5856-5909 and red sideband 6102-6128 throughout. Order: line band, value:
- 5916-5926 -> -1.1 Ang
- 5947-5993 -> -1.9 Ang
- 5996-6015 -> -0.6 Ang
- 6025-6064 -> -2.2 Ang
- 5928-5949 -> -2.4 Ang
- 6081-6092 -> 0.1 Ang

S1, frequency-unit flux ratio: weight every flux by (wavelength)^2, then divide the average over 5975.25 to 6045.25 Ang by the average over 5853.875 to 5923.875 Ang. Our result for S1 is 1.1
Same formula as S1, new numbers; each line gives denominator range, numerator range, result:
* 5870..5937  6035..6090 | 1.16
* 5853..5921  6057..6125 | 1.17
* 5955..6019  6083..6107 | 1.05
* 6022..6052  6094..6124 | 1.01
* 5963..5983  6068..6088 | 1.07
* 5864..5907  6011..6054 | 1.21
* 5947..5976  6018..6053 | 1.06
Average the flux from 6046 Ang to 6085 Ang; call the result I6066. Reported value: 3.91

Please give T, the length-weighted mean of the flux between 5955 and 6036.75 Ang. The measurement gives 3.74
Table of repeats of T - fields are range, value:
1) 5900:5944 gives 3.8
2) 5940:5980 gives 3.74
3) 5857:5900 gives 3.38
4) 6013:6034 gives 3.75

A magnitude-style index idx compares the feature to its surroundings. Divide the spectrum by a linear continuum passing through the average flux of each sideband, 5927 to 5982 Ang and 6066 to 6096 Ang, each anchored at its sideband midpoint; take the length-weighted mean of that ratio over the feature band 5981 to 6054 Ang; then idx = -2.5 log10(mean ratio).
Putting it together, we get 0.01 mag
